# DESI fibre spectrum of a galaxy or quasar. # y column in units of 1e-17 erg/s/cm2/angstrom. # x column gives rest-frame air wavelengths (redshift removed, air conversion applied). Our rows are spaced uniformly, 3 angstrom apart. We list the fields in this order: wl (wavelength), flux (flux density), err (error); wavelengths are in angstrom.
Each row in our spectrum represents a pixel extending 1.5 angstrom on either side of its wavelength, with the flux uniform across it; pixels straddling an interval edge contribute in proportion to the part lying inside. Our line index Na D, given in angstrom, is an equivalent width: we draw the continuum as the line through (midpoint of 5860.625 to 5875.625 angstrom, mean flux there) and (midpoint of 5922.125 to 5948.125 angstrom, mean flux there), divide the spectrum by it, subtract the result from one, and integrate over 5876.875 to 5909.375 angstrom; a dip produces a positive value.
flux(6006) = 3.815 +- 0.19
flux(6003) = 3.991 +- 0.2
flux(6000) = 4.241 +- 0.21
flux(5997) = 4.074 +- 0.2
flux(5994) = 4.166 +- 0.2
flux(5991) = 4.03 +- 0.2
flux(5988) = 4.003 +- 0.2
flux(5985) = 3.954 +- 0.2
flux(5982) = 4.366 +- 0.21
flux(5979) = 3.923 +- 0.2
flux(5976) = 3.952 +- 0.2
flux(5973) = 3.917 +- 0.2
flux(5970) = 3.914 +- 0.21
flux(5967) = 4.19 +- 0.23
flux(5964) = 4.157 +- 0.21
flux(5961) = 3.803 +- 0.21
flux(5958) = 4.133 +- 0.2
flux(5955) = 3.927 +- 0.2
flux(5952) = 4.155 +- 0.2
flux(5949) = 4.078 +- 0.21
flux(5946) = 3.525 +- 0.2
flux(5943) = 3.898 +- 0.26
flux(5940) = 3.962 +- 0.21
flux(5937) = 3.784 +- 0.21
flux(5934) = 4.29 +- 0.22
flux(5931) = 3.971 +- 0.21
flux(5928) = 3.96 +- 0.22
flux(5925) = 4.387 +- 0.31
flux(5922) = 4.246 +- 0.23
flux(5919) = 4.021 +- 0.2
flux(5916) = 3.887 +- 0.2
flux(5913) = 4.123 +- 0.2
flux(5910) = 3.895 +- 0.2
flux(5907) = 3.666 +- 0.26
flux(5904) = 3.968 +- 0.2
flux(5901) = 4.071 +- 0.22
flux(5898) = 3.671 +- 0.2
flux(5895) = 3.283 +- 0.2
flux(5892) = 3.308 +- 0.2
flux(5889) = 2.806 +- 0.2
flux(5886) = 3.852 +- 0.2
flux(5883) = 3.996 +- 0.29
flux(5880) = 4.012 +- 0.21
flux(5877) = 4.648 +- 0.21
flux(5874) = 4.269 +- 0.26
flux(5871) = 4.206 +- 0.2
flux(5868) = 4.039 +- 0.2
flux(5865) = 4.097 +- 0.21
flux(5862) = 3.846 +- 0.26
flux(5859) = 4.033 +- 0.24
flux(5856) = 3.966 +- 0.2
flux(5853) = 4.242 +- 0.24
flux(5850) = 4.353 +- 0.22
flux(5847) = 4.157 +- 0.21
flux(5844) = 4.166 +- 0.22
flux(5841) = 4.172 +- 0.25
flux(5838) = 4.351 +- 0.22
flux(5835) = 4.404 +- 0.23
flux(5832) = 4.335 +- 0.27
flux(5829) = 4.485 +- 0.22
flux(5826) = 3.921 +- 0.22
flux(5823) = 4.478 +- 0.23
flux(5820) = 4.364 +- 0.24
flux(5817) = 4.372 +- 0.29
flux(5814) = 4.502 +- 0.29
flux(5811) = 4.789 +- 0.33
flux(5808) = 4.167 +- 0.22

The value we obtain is 2.7 angstrom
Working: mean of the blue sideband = 4.1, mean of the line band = 3.72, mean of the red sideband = 3.99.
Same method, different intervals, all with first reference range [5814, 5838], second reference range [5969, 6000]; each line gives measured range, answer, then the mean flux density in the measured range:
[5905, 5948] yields 1.9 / 3.97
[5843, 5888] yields 1.7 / 4.11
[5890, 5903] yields 2.0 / 3.57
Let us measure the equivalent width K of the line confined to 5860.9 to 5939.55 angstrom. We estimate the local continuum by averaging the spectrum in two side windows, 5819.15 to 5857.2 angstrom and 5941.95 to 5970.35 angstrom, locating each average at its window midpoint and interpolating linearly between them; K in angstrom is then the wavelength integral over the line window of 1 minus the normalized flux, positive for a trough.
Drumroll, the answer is 3.4 angstrom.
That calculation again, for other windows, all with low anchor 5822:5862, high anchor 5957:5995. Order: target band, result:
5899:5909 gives 0.6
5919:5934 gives -0.1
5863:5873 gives 0.2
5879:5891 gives 1.5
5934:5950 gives 0.8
